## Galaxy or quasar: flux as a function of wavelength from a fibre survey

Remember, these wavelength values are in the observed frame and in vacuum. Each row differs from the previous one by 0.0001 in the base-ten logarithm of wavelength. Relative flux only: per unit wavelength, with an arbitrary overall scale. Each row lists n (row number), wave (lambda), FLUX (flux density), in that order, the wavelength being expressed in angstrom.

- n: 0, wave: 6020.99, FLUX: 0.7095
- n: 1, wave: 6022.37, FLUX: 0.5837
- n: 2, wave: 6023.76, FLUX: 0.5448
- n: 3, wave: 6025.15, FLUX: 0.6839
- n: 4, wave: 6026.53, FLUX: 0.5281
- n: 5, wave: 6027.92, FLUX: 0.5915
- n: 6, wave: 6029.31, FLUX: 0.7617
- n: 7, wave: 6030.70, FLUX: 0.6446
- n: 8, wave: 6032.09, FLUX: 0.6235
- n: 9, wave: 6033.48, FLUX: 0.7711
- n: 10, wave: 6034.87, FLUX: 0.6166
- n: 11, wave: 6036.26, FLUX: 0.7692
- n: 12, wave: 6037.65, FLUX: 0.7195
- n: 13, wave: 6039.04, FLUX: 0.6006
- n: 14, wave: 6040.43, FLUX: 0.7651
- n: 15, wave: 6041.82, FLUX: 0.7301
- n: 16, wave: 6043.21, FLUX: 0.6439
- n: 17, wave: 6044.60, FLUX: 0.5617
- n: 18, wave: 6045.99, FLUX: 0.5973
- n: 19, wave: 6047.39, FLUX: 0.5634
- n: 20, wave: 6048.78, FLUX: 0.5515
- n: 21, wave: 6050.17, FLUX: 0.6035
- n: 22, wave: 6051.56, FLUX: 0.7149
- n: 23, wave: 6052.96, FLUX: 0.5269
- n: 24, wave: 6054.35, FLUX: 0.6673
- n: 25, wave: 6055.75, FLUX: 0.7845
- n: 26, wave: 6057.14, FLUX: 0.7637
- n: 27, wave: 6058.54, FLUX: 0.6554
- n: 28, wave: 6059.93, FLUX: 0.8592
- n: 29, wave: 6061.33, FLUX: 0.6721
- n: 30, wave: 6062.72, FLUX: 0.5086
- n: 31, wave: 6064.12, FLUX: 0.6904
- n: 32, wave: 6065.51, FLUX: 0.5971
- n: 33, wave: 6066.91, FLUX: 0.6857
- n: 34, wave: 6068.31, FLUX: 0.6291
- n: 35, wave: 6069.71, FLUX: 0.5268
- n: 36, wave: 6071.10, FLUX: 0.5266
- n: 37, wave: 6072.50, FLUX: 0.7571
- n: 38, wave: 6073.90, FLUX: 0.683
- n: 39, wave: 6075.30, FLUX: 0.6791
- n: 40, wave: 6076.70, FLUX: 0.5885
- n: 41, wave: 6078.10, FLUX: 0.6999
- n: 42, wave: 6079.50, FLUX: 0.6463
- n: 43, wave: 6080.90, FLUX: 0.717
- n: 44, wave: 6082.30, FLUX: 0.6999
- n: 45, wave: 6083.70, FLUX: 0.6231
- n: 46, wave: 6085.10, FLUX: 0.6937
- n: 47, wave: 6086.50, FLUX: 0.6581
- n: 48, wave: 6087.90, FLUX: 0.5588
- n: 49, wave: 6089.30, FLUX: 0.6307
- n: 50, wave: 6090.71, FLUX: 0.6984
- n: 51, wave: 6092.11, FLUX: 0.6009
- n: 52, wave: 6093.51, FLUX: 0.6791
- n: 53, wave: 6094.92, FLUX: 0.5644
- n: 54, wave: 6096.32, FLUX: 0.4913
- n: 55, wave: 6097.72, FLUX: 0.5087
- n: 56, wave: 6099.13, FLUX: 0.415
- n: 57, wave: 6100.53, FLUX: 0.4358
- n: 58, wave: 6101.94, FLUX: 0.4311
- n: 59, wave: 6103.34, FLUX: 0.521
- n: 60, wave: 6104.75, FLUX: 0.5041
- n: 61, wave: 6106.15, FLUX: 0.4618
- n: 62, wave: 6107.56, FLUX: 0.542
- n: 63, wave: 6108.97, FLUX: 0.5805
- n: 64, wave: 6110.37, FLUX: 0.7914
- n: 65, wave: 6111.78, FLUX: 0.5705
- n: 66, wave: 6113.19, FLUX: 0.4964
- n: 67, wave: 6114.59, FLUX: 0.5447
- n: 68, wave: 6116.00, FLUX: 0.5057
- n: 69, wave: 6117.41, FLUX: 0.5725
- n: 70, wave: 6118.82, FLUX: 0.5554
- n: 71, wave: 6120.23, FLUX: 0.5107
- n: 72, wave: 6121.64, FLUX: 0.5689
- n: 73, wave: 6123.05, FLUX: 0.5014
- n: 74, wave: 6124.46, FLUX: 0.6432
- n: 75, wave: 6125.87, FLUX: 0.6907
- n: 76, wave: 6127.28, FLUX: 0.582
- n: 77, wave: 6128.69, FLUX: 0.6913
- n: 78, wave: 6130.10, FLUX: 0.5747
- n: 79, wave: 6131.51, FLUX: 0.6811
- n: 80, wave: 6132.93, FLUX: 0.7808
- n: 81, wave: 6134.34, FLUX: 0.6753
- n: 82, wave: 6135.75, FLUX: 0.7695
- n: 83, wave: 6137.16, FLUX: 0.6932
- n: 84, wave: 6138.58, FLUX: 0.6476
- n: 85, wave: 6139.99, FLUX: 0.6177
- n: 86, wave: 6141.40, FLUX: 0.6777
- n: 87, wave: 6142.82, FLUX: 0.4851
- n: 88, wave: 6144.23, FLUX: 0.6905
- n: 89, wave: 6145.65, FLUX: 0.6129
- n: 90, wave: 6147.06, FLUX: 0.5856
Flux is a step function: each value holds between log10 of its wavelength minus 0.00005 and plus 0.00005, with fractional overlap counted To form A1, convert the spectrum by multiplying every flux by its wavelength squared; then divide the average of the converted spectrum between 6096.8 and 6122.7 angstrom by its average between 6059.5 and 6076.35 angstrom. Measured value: 0.8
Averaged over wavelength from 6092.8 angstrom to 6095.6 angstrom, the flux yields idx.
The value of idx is 0.621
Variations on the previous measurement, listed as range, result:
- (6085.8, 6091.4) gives 0.636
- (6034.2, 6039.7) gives 0.677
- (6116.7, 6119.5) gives 0.563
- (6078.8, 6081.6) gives 0.682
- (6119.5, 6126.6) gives 0.583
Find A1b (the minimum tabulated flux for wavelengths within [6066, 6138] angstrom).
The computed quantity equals 0.415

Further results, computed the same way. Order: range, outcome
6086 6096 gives 0.5588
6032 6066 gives 0.5086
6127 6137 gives 0.5747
